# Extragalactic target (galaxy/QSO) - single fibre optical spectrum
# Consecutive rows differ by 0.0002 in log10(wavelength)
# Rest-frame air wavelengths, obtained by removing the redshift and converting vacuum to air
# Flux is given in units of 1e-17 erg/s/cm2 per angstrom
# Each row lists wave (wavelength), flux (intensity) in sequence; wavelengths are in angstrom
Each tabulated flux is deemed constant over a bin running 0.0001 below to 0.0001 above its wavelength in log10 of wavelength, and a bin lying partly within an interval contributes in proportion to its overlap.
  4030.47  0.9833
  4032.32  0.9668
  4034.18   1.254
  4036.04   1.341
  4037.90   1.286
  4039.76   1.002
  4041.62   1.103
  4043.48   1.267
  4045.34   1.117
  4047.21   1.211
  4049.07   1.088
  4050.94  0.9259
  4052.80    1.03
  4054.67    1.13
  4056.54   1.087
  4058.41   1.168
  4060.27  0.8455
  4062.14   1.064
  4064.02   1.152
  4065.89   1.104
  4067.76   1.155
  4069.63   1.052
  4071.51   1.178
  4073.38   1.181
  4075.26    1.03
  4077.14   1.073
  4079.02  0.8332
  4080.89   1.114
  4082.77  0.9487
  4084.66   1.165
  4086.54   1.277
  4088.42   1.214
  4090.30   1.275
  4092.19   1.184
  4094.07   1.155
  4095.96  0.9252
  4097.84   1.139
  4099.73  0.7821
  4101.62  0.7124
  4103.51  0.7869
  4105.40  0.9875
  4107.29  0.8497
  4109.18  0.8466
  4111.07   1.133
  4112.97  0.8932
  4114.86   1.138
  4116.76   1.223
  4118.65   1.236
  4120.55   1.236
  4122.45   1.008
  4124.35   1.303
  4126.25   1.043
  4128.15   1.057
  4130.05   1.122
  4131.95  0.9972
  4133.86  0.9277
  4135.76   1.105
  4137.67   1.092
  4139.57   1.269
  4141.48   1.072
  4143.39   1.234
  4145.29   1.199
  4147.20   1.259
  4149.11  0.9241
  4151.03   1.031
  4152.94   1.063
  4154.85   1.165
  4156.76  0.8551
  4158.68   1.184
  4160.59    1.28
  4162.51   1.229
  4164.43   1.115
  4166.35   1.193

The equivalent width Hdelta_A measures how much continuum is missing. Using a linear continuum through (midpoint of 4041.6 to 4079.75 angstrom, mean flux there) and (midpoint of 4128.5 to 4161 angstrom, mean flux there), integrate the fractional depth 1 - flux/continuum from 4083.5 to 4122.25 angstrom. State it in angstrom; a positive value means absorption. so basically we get 1.3 angstrom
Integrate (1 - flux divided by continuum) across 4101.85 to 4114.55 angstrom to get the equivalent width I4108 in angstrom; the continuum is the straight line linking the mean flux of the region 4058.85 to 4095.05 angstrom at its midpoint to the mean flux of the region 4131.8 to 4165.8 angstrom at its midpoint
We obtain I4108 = 2.2 angstrom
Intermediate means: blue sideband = 1.11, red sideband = 1.11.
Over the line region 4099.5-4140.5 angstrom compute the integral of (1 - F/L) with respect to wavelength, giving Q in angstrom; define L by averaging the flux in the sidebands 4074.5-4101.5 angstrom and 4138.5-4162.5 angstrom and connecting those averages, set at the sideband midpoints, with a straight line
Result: 2.4 angstrom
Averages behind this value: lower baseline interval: 1.07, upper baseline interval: 1.13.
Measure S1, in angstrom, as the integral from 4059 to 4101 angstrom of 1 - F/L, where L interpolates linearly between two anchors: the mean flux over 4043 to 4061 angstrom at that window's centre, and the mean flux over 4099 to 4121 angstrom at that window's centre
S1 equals -1.9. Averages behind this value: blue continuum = 1.09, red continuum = 0.982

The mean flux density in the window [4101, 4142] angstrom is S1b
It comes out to 1.05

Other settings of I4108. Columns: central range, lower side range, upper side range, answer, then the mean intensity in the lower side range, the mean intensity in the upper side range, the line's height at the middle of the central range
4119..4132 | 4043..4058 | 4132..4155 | -0.21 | 1.1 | 1.11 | 1.1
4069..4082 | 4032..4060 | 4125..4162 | 0.65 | 1.13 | 1.1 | 1.12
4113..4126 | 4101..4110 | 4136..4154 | -3.03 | 0.841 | 1.13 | 0.942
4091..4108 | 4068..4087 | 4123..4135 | 1.99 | 1.08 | 1.07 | 1.08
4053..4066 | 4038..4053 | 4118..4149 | 0.42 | 1.11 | 1.13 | 1.11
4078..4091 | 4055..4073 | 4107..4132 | -0.28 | 1.09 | 1.09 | 1.09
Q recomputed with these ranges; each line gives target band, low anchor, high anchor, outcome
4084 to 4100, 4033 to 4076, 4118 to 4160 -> -0.32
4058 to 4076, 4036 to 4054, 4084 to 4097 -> 0.89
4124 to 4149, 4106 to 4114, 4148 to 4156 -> -2.81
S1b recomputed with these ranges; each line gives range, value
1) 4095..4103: 0.884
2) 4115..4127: 1.17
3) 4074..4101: 1.08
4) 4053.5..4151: 1.08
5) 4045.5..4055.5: 1.08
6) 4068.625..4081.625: 1.07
